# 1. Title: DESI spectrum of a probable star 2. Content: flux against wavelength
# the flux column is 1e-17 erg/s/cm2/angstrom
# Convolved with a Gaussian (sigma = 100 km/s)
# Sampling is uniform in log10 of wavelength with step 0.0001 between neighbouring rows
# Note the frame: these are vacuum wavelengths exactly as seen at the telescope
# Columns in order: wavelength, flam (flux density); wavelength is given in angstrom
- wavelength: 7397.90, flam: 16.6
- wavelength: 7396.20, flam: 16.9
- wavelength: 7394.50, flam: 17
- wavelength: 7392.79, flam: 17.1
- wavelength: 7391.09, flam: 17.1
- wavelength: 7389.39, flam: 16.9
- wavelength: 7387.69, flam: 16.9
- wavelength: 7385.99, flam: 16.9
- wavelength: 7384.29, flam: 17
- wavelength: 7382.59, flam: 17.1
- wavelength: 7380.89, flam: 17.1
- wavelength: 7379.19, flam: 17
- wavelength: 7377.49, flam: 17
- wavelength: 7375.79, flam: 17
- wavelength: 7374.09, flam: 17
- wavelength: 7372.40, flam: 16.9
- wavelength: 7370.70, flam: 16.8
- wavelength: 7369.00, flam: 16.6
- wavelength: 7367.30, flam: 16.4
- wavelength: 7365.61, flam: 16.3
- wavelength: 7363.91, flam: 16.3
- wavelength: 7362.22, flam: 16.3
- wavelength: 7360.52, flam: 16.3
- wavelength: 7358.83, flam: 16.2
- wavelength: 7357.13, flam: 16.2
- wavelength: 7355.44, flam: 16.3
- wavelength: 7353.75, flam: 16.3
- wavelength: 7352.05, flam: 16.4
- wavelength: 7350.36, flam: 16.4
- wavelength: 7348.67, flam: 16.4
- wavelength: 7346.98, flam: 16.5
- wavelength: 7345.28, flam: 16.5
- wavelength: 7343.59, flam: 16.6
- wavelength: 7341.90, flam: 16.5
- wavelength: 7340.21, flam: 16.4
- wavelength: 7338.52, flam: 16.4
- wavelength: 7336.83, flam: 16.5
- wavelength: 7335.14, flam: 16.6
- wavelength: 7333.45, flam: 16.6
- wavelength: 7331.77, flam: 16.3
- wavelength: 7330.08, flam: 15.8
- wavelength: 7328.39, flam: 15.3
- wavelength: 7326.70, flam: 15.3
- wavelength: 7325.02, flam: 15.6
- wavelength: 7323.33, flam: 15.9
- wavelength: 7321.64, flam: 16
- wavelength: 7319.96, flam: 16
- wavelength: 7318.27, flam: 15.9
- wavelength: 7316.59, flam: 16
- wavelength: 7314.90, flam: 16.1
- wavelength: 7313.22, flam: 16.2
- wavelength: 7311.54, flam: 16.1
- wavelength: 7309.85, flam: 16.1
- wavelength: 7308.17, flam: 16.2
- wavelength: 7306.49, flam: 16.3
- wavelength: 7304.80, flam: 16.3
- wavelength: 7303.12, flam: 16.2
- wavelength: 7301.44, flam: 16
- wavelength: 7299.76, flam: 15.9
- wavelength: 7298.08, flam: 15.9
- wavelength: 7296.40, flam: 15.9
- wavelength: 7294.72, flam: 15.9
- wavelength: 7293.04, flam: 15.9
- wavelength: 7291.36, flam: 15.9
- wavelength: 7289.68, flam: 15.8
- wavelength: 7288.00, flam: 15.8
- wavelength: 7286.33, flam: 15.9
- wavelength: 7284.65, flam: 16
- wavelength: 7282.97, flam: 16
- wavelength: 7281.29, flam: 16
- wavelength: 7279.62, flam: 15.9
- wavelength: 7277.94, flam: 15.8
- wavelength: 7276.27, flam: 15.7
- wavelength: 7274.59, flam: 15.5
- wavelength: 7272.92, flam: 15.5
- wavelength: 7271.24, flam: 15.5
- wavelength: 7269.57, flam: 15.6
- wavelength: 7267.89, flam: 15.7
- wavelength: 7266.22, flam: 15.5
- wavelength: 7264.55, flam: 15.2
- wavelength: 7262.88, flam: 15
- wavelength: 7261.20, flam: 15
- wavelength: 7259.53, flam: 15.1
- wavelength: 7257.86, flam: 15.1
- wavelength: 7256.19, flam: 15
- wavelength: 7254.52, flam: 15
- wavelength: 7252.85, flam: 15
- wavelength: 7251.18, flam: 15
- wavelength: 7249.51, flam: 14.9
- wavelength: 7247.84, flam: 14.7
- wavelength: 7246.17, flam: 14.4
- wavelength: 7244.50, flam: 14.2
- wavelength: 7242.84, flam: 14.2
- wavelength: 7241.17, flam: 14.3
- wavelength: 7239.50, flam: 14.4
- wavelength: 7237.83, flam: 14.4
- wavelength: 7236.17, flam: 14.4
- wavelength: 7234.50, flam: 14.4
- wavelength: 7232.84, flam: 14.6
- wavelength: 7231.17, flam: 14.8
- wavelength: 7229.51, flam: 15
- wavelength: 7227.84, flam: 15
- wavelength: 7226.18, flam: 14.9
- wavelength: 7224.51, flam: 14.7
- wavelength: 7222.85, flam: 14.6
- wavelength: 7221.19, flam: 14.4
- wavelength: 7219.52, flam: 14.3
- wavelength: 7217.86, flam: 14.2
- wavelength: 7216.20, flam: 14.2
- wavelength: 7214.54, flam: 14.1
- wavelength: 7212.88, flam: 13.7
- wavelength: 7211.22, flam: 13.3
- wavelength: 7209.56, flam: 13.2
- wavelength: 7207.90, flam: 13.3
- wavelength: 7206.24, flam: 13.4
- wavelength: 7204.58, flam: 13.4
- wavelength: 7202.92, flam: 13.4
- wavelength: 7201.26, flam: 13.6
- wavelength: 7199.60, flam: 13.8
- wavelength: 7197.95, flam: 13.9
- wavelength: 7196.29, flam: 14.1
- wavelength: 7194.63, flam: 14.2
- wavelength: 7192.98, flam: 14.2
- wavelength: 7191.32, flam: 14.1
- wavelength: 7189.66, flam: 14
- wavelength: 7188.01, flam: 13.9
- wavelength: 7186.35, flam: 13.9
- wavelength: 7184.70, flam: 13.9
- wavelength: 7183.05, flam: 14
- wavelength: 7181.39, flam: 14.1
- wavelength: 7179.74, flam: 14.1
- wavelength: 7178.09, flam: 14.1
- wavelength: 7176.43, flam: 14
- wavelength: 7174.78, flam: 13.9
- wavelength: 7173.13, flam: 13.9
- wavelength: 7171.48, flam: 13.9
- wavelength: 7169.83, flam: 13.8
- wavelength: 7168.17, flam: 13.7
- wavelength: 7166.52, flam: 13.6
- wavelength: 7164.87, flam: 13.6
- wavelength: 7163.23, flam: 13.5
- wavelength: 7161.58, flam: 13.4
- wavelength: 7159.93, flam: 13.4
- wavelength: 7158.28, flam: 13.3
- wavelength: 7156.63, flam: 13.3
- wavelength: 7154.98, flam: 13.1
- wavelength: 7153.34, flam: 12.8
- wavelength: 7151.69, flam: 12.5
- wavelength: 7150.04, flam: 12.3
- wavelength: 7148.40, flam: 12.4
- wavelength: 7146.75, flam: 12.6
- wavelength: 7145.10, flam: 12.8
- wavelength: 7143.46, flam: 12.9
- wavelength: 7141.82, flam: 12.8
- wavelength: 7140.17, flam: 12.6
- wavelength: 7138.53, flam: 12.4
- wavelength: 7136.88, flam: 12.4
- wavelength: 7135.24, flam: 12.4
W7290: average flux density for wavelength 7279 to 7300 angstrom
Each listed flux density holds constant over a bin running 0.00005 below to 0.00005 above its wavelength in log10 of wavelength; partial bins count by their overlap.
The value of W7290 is 15.9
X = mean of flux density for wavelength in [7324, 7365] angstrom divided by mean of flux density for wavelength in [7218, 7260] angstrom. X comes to 1.1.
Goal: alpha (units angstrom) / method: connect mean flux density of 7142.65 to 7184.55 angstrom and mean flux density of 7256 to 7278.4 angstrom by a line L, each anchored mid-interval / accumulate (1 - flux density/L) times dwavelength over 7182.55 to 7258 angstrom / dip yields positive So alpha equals 1.3 angstrom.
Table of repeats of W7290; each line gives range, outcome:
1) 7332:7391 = 16.6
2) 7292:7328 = 16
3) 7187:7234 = 14.1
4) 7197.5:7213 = 13.5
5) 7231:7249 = 14.4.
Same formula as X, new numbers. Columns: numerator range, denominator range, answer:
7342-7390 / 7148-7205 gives 1.22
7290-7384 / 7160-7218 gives 1.18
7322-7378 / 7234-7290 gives 1.08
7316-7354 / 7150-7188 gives 1.19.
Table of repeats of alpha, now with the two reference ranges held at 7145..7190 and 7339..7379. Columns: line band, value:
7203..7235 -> 0.3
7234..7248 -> 0.3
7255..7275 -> -0.4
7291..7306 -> -0.4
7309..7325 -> -0.2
